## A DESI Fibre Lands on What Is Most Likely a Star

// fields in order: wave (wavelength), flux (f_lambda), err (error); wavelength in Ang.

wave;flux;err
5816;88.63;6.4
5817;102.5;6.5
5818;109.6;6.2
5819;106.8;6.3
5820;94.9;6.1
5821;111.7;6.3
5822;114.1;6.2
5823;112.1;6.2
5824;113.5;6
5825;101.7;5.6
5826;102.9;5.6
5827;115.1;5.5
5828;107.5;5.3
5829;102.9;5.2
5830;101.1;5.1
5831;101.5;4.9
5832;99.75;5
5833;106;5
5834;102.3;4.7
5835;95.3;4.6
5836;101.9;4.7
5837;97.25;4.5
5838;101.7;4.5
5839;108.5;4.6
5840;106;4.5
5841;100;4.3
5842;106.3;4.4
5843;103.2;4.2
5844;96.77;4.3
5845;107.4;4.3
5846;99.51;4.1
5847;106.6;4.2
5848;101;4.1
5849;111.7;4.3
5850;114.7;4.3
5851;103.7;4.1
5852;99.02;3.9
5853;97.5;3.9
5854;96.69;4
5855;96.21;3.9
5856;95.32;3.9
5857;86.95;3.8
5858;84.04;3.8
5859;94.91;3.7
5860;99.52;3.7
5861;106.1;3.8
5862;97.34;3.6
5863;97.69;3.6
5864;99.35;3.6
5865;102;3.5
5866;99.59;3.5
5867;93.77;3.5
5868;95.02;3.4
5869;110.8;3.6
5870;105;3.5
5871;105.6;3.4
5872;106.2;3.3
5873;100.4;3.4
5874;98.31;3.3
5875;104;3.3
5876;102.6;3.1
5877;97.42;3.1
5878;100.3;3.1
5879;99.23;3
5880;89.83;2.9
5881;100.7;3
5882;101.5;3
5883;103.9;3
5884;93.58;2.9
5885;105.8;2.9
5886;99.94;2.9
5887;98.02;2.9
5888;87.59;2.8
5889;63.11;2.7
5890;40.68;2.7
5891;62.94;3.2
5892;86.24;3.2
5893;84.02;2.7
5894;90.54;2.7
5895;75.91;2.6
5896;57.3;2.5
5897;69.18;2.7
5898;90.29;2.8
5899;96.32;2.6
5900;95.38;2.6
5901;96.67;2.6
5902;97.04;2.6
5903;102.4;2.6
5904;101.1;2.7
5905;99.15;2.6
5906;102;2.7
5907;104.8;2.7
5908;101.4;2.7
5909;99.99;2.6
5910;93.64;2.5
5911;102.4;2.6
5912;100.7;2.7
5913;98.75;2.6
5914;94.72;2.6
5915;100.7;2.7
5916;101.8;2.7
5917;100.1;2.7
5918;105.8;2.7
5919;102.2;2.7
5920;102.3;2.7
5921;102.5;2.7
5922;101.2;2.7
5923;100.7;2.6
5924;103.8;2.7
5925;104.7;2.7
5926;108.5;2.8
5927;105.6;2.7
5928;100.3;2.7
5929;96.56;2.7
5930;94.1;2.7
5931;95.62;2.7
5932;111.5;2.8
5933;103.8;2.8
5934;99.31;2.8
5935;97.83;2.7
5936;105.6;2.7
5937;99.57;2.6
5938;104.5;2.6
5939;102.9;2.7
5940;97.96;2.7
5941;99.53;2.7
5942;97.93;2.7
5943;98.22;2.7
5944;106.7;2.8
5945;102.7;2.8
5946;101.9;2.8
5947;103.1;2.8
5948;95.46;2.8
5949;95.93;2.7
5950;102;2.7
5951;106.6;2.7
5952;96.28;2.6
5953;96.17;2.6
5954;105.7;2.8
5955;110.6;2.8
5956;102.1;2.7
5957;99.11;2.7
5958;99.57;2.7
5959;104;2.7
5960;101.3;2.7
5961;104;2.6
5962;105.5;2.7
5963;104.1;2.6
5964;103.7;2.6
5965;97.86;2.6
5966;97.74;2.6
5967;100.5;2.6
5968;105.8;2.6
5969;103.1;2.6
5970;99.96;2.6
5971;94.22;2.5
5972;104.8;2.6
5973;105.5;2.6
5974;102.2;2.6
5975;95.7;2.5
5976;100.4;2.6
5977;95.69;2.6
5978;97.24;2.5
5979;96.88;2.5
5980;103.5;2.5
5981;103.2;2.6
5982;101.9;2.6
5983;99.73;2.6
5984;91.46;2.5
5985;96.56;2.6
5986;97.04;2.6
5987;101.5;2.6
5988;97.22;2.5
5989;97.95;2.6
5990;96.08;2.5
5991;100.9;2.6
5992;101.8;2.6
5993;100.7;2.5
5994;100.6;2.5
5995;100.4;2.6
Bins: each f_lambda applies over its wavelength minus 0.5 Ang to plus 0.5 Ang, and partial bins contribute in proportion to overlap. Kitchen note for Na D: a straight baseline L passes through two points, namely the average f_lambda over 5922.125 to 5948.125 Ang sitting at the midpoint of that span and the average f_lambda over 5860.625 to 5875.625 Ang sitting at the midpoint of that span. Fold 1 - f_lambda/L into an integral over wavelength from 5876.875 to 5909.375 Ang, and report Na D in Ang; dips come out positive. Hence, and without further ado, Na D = 3.5 Ang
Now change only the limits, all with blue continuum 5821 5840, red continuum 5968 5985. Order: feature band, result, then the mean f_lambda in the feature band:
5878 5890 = 1.2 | 92.8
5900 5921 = 0.4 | 100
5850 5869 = 1.1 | 97.8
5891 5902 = 2.0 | 83.8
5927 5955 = 0.0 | 101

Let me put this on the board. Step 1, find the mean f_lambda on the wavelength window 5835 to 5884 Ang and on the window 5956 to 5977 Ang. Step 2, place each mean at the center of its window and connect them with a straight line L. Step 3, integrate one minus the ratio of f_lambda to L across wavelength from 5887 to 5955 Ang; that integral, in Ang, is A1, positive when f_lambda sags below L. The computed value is 3.1 Ang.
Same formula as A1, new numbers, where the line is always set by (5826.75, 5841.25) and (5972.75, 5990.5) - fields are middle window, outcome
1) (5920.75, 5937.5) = -0.26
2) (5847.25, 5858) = 0.29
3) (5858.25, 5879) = 0.29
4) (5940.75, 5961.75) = -0.38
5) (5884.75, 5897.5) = 2.94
